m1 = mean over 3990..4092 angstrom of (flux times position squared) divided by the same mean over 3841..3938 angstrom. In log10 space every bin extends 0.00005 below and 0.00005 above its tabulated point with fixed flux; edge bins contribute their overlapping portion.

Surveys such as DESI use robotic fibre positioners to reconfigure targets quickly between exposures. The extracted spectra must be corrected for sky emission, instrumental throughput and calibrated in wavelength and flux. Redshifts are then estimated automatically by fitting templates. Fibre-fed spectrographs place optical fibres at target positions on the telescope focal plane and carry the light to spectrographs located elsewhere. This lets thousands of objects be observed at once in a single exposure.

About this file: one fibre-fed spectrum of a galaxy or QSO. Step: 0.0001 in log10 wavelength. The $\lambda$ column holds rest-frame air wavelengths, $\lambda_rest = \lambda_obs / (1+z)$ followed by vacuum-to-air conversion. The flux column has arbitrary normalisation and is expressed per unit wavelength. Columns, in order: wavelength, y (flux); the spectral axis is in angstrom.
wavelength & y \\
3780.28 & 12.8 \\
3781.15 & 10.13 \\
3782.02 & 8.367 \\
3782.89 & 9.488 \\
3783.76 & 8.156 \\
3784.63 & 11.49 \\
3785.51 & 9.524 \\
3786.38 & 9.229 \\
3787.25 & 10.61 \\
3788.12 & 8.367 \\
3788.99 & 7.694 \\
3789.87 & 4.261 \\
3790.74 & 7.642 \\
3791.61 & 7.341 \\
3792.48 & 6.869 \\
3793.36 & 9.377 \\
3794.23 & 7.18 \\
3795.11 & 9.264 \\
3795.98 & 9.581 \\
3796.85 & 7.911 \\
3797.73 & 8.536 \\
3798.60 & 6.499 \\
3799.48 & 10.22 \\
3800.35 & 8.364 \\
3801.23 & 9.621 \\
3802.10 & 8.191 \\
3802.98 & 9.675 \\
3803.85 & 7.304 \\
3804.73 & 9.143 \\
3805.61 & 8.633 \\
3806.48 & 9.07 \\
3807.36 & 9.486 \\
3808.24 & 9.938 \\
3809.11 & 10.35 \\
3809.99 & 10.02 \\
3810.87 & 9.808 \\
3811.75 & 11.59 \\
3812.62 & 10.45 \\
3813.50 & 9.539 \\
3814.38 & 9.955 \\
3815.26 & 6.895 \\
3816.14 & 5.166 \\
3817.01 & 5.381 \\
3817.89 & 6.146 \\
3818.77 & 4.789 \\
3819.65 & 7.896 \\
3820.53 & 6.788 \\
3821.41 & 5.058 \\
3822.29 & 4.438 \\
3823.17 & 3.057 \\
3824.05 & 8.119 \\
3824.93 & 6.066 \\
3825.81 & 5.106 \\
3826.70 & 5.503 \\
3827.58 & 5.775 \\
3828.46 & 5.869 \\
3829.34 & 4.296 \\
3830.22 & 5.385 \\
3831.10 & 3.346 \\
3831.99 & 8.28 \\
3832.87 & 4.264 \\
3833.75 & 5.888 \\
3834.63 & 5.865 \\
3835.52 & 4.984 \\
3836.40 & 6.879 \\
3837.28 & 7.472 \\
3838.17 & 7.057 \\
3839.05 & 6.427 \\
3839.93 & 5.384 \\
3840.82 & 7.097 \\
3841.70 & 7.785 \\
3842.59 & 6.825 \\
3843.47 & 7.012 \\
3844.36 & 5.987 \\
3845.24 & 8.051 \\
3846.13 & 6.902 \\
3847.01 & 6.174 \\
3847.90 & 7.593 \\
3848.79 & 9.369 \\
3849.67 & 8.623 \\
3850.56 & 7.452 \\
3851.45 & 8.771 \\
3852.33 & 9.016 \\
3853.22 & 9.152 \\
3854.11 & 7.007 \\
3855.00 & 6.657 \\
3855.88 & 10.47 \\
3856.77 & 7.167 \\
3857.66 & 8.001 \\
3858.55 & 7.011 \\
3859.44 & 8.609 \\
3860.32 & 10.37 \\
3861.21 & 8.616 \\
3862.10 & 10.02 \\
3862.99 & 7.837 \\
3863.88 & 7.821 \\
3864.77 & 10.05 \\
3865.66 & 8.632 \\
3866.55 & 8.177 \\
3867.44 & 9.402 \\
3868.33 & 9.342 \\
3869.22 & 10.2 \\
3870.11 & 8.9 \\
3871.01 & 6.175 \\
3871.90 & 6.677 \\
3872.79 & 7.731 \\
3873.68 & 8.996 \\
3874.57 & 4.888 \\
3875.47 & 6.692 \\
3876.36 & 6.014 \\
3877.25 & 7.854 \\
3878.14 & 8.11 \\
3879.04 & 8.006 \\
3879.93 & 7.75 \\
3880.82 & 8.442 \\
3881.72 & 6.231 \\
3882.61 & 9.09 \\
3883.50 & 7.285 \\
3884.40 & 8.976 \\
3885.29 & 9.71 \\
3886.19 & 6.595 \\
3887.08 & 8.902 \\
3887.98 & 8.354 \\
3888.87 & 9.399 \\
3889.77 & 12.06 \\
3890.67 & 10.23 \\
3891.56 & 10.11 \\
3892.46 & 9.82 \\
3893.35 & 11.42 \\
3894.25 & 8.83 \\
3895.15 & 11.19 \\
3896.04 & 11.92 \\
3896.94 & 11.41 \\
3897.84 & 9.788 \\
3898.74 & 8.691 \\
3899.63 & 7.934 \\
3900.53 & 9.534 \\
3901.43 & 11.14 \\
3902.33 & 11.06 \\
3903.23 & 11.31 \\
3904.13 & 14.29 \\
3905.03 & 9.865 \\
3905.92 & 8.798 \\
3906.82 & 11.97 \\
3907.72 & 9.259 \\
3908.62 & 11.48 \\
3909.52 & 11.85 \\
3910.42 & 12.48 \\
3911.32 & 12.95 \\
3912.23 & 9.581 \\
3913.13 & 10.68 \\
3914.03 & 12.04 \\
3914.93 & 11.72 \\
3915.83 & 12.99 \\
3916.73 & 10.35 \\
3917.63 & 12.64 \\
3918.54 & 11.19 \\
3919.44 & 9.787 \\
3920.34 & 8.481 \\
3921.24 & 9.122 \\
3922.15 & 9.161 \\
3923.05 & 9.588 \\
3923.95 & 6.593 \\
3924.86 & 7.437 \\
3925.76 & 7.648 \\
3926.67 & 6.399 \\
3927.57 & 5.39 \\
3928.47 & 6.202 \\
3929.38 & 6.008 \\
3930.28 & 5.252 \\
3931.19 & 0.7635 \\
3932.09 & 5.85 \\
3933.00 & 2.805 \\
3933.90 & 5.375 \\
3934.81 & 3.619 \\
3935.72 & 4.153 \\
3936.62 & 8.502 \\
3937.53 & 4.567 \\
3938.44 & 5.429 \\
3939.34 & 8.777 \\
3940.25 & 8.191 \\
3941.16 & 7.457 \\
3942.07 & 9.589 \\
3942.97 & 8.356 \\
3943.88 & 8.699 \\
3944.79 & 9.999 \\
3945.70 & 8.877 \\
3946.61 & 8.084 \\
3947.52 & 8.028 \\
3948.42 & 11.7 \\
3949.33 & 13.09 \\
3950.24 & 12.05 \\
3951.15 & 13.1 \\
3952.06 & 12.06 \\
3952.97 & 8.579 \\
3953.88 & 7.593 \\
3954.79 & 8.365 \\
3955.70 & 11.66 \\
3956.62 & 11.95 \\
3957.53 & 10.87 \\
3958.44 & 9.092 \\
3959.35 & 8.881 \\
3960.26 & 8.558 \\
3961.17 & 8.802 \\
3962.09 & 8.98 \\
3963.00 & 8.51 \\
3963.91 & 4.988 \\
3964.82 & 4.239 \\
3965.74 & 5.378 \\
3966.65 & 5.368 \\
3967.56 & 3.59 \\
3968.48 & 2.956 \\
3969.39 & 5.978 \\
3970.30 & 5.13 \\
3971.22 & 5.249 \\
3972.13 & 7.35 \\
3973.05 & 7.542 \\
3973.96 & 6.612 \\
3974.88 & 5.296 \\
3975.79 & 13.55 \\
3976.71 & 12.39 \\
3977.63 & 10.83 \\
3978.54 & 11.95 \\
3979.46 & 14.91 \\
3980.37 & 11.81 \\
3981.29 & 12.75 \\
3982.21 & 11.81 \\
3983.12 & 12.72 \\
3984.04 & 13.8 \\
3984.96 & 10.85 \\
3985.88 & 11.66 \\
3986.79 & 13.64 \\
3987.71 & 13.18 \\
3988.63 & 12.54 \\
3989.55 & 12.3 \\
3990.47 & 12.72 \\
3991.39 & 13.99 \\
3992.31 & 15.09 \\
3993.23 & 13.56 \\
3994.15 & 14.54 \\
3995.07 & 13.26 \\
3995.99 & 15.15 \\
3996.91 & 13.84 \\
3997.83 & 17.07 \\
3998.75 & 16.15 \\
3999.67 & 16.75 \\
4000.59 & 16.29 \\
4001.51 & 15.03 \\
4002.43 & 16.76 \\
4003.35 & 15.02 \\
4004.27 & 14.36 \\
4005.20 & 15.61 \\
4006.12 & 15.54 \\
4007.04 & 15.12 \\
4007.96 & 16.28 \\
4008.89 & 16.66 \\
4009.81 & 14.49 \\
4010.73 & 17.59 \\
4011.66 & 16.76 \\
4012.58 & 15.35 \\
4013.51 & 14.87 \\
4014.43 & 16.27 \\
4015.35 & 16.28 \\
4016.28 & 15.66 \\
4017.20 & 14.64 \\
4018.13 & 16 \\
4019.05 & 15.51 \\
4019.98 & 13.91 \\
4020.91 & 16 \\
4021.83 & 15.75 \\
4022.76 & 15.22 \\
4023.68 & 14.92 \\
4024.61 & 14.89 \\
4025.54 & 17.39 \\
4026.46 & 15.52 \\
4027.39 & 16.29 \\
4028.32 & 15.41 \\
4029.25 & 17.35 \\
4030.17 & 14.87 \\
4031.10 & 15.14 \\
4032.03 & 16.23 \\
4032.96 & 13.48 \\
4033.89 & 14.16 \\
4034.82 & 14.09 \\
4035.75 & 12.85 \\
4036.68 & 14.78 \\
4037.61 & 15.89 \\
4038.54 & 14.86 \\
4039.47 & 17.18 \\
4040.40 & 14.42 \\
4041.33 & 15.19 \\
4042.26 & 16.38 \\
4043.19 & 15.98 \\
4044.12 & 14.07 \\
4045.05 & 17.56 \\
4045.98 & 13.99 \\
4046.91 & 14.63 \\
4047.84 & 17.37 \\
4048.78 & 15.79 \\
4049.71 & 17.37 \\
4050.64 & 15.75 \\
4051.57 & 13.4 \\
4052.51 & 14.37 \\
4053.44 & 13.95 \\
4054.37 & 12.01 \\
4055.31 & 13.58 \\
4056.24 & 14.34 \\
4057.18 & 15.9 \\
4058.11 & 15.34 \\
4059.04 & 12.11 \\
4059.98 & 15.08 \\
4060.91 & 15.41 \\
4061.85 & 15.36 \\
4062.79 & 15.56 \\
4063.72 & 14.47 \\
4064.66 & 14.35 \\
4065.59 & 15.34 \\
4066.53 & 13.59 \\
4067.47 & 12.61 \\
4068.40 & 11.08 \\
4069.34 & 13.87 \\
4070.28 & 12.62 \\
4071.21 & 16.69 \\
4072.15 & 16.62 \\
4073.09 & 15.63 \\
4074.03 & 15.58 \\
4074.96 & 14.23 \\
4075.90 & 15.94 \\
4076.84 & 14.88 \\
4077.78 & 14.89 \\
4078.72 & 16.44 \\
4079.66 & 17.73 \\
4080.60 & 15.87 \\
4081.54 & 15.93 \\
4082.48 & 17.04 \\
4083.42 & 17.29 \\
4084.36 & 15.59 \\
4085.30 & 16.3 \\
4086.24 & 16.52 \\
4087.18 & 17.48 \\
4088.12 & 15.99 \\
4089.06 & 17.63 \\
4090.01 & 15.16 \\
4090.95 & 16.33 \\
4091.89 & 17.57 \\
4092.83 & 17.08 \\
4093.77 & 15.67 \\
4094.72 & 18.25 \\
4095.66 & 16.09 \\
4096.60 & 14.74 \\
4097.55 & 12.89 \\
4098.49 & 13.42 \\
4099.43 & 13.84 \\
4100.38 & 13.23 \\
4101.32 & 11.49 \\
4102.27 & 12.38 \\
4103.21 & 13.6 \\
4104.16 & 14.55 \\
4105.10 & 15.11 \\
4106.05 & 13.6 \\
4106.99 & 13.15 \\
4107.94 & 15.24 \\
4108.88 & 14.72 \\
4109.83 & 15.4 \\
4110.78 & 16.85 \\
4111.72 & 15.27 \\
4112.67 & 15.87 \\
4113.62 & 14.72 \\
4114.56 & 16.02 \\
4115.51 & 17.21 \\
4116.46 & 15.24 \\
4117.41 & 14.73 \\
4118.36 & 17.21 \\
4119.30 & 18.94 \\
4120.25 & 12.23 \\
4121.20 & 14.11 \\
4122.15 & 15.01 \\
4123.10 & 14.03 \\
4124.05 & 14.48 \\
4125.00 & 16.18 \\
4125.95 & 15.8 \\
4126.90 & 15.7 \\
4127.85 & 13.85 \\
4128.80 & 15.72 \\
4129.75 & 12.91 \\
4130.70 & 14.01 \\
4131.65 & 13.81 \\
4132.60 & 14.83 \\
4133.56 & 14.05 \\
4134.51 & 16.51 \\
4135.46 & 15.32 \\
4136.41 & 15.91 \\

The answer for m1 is 1.9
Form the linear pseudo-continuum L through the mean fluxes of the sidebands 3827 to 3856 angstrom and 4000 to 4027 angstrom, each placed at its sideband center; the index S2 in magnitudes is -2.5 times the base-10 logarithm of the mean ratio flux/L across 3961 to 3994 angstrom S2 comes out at 0.38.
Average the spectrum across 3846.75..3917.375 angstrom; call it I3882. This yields 9.25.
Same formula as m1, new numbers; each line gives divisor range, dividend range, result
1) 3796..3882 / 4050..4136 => 2.25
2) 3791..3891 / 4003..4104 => 2.19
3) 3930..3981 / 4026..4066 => 1.95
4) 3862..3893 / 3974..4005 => 1.69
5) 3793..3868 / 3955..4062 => 1.92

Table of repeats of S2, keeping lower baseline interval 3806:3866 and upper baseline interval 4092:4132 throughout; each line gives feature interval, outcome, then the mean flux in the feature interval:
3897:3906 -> -0.13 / 10.4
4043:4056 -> -0.14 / 15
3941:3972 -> 0.25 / 8.4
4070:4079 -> -0.11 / 15.4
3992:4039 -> -0.25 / 15.4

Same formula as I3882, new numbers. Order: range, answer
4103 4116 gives 15.1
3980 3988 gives 12.5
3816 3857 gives 6.56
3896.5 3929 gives 10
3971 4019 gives 13.7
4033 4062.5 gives 14.9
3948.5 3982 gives 8.94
